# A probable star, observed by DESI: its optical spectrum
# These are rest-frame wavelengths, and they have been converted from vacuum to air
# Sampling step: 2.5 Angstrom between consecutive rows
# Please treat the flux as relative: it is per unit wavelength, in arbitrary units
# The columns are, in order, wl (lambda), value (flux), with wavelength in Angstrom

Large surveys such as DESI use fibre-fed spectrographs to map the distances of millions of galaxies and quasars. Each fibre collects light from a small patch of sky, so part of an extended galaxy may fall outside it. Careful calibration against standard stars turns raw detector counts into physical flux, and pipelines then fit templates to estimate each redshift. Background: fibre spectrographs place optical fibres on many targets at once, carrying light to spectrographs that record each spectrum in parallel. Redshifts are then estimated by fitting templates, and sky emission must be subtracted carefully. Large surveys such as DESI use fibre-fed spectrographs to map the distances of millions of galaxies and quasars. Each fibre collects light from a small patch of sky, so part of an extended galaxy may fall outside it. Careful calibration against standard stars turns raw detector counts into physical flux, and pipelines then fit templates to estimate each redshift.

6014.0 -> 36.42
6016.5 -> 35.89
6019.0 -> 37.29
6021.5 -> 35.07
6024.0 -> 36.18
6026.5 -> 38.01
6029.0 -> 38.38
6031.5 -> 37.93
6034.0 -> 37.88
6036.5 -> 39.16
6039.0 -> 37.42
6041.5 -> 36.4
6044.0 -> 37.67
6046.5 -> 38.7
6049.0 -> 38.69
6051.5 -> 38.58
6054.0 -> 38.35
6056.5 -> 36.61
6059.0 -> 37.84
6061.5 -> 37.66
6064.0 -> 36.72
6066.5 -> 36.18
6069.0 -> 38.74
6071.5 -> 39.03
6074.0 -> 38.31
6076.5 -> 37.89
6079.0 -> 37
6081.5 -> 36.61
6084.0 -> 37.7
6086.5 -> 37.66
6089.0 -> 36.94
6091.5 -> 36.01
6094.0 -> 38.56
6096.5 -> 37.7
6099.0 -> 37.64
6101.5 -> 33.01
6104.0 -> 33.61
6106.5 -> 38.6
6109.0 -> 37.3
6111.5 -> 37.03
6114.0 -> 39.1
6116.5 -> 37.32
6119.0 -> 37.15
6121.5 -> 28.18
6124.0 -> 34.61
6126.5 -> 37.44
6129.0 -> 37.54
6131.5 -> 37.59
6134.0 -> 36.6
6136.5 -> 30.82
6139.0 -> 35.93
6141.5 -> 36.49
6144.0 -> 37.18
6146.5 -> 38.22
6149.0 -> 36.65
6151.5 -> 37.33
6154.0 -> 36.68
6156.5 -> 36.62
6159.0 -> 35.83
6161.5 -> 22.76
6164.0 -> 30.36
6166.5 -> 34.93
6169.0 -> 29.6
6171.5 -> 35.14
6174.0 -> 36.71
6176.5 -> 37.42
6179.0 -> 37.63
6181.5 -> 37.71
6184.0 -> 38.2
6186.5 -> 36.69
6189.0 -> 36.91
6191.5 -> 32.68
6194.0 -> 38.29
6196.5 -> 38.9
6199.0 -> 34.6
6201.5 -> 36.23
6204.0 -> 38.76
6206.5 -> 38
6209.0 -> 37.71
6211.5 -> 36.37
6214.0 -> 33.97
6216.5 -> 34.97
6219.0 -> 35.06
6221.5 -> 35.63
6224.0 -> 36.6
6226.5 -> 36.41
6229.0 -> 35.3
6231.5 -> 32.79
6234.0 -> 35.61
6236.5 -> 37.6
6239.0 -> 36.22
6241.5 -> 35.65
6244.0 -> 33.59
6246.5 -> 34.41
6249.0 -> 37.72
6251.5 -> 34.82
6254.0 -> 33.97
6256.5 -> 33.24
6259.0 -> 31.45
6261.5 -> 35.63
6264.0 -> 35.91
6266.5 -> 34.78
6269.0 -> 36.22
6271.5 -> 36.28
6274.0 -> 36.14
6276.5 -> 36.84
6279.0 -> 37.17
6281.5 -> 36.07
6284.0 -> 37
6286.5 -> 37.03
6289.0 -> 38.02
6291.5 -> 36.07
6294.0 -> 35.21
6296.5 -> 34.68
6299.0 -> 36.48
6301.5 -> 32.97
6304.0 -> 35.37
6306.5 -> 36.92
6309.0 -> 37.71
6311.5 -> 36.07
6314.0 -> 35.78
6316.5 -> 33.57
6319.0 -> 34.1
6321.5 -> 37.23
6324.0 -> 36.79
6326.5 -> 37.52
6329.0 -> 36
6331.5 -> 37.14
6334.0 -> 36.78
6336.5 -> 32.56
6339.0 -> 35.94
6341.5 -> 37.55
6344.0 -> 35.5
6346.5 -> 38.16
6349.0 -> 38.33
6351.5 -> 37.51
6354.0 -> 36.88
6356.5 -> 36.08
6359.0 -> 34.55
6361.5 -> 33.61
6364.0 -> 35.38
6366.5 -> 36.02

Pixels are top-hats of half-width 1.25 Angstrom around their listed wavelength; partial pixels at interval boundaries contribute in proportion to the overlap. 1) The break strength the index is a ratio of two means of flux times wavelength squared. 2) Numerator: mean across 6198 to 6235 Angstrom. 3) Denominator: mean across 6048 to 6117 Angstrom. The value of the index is 1.00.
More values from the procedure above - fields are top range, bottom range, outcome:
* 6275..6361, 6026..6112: 1.05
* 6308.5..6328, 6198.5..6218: 1.03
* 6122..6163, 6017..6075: 0.97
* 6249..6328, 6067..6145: 1.04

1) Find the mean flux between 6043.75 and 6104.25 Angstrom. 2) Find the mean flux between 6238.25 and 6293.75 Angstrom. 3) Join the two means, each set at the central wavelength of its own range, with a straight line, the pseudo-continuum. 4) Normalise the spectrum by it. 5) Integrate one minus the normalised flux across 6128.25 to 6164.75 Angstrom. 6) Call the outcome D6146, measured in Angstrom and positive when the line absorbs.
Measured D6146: 1.58 Angstrom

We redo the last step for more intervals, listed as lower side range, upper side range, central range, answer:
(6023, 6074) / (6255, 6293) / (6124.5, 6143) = 0.5 Angstrom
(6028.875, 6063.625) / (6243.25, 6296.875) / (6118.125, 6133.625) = 0.7 Angstrom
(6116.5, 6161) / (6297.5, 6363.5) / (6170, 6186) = -0.5 Angstrom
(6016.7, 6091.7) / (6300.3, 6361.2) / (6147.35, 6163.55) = 1.2 Angstrom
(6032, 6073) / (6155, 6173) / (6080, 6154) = -3.9 Angstrom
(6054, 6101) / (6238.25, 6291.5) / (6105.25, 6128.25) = 0.5 Angstrom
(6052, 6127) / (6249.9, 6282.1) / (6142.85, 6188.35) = 1.1 Angstrom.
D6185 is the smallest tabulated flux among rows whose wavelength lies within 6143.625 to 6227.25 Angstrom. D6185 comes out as 22.76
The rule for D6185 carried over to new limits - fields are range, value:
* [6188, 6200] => 32.68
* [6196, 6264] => 31.45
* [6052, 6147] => 28.18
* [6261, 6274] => 34.78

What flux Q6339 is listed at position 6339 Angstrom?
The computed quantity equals 35.94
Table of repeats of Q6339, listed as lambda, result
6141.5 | 36.49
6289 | 38.02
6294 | 35.21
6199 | 34.6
